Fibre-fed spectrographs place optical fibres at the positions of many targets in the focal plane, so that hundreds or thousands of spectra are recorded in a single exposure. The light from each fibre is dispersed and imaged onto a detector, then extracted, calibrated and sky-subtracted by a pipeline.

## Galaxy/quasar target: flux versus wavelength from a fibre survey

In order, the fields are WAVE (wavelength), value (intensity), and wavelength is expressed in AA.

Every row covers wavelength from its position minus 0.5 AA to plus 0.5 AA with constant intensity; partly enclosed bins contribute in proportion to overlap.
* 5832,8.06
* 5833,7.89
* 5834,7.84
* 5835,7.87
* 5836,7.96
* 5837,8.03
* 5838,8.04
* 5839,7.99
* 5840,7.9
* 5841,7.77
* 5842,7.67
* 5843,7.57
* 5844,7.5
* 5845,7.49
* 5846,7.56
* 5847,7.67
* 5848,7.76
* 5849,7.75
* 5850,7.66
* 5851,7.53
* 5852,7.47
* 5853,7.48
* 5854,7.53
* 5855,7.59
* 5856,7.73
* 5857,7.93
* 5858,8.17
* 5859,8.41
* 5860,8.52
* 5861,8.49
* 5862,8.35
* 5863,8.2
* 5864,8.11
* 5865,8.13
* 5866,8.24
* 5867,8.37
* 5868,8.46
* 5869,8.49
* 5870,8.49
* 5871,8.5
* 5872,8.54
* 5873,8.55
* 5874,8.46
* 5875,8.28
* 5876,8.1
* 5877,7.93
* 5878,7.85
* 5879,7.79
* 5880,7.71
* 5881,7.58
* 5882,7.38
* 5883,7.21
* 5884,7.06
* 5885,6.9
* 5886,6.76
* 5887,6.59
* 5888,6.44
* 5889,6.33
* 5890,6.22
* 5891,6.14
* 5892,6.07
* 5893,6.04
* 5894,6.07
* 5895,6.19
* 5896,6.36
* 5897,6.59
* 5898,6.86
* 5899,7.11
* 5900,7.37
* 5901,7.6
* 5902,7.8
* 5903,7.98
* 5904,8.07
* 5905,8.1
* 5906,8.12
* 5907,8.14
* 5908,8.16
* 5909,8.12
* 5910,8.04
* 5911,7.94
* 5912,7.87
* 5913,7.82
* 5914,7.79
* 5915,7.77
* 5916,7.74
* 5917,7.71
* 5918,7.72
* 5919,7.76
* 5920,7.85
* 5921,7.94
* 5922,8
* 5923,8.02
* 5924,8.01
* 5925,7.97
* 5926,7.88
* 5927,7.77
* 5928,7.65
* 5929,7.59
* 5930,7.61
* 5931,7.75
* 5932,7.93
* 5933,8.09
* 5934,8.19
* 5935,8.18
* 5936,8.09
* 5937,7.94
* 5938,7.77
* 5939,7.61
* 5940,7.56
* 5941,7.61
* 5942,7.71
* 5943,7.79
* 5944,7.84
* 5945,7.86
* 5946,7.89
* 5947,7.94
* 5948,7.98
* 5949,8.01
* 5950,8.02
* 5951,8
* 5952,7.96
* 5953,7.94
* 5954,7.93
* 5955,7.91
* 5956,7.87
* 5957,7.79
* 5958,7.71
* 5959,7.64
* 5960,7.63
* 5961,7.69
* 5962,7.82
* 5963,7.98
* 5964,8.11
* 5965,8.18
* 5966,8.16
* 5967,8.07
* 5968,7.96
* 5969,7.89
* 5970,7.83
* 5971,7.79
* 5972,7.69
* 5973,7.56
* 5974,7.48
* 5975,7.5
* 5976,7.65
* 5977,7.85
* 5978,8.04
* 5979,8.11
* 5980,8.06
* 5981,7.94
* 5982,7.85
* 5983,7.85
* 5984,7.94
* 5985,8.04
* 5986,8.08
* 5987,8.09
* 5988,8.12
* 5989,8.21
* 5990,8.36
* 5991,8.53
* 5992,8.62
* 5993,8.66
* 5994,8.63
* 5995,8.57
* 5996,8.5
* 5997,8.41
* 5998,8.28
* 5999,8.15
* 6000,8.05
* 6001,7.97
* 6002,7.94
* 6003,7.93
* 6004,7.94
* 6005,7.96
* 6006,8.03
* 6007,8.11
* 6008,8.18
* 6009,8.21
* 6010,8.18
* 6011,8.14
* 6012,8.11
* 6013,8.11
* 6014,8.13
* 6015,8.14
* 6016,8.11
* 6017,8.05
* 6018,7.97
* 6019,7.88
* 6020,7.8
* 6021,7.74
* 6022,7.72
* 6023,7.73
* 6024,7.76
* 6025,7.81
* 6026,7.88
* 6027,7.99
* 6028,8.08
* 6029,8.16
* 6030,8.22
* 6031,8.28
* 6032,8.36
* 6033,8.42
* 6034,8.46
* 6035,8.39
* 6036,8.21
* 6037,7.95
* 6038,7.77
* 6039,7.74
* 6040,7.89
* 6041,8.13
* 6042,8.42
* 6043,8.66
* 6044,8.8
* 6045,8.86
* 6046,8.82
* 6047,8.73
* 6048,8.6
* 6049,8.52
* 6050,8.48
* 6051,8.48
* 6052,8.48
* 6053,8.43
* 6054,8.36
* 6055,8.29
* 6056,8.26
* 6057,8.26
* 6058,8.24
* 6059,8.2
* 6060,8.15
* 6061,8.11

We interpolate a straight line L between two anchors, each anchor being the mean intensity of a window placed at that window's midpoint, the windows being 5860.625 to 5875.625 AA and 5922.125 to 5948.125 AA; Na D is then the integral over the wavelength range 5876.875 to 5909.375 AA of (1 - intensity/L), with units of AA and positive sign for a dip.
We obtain 4.1 AA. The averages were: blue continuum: 8.37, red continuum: 7.86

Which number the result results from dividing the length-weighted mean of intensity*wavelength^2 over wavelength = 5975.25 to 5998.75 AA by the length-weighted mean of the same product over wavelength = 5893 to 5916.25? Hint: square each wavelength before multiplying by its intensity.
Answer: 1.12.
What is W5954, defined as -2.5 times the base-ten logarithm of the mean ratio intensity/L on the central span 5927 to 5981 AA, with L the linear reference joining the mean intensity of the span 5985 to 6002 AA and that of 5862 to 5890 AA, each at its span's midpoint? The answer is 0.04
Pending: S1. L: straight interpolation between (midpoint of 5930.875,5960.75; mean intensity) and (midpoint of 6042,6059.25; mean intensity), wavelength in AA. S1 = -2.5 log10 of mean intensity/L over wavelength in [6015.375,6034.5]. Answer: 0.04 mag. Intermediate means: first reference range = 7.87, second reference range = 8.5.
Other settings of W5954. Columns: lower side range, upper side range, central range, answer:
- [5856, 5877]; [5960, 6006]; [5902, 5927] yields 0.04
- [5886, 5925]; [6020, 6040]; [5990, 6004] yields -0.06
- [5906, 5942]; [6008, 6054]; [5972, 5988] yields 0.02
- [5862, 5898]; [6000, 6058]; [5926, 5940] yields -0.02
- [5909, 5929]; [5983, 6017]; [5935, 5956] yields 0.01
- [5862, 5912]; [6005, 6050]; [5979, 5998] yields -0.03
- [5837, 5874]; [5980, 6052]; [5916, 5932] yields 0.04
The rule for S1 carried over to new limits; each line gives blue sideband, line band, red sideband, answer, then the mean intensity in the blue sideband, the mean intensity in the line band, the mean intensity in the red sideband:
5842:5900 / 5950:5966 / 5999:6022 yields -0.006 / 7.55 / 7.89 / 8.03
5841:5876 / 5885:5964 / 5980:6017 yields 0.067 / 8.02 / 7.61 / 8.17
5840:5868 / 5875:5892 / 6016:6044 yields 0.114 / 7.89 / 7.13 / 8.07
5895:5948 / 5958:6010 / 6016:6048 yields -0.006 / 7.77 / 8.03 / 8.16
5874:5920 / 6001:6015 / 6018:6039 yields -0.021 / 7.38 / 8.07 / 8.02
